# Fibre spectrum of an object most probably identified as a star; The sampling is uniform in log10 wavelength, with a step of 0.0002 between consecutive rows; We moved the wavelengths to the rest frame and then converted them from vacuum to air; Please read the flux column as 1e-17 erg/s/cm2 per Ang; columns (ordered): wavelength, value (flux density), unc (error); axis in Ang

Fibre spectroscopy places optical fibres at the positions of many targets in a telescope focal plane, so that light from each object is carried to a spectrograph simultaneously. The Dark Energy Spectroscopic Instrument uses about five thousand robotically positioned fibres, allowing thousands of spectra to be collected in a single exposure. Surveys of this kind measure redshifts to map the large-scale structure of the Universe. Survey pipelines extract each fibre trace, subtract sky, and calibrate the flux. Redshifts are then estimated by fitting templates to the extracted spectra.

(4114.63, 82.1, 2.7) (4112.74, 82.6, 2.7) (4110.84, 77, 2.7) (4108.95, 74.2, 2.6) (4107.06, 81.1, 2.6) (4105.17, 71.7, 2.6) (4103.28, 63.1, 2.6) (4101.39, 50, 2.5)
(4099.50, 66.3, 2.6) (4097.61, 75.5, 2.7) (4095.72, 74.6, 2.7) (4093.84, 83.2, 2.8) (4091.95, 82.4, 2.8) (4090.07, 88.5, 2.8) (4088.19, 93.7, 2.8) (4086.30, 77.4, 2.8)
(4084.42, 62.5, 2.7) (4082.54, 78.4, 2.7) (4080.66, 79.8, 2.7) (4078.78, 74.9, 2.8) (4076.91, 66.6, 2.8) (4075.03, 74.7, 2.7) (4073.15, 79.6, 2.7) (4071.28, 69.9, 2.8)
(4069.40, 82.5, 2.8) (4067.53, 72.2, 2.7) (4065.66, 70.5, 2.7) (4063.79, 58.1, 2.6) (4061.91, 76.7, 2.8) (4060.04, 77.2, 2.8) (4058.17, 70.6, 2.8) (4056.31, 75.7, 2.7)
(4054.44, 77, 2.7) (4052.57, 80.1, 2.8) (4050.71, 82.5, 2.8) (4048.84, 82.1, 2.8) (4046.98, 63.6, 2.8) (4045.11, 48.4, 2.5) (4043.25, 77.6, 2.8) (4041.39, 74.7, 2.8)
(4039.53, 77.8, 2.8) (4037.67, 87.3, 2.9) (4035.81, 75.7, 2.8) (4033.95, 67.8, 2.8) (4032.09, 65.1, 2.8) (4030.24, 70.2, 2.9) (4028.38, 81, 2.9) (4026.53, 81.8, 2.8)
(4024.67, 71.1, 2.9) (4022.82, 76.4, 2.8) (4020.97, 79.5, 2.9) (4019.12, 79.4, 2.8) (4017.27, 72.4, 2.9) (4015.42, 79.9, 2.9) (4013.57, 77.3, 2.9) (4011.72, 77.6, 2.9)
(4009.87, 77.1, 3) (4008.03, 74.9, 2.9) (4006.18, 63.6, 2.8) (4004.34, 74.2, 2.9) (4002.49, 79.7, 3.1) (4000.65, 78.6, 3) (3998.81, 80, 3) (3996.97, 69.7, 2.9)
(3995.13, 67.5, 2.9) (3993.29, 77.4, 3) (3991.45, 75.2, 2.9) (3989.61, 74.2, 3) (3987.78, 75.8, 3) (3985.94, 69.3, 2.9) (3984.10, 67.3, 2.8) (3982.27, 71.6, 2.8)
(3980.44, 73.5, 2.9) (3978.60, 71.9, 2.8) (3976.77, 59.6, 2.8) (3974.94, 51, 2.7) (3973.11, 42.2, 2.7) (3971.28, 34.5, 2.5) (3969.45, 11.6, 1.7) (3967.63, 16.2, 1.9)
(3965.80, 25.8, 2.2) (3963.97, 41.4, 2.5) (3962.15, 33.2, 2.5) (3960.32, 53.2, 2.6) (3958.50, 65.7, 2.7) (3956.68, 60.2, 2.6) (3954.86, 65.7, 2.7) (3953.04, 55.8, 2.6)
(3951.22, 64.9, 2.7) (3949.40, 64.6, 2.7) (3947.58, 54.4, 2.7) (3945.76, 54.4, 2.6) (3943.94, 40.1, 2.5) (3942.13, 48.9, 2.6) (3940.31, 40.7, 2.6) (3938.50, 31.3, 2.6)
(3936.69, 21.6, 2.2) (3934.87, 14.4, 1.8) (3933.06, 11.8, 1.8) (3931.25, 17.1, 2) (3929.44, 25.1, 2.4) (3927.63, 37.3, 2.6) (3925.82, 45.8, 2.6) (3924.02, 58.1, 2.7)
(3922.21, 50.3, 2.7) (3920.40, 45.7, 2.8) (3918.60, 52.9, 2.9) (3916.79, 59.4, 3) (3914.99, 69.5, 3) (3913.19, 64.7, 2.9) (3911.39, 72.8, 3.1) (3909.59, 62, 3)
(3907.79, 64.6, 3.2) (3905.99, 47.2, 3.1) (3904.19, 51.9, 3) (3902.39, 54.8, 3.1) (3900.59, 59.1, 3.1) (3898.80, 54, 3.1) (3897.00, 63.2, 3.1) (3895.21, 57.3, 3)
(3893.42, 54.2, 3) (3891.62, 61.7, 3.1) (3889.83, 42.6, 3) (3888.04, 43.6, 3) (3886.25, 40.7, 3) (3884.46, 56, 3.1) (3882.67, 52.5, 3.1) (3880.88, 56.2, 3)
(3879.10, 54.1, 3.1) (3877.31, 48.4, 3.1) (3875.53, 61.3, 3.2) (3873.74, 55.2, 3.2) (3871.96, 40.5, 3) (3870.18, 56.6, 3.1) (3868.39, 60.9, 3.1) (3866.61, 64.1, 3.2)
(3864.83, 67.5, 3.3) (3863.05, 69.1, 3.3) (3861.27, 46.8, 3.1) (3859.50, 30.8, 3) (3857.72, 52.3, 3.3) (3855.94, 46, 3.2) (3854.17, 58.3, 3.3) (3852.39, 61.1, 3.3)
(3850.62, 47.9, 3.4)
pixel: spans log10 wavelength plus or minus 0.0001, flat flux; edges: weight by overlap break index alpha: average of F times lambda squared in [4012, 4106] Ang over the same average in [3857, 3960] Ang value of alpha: 1.57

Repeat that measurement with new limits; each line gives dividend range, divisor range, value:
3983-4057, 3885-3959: 1.57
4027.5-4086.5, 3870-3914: 1.45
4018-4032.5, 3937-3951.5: 1.64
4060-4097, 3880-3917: 1.47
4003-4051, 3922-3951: 2.01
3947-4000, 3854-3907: 1.13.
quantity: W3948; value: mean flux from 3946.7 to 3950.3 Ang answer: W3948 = 59.5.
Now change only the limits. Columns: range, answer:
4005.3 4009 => 69.5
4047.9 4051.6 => 82.2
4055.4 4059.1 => 73.3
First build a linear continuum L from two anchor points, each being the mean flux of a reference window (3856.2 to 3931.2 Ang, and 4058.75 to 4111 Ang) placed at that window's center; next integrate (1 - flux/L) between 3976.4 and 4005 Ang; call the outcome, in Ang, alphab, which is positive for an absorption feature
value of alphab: -4.0 Ang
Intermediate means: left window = 53.4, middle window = 73.1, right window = 74.3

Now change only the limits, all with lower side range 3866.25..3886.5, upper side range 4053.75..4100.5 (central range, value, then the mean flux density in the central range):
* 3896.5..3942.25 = 8.9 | 46.9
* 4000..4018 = -1.9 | 75.5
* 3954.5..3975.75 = 7.5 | 41.1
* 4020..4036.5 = -0.9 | 74.3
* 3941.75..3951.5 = 1.2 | 54.2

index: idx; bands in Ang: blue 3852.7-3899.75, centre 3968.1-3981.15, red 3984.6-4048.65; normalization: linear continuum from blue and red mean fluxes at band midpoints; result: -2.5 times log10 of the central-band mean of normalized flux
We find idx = 0.39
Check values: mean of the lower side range 53.7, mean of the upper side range 74.2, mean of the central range 47.7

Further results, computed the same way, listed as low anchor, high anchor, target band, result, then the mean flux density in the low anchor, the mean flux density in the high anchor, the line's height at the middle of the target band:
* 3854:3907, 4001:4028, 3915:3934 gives 0.41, 53.5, 76.2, 61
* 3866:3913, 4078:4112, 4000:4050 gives -0.09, 55.3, 75.3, 68.5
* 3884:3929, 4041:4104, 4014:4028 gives -0.14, 54.5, 73.9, 67.8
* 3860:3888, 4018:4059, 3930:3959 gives 0.40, 54.6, 74.8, 63.3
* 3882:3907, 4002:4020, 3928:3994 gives 0.34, 52.8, 75.5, 65.8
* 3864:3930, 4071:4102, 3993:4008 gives -0.12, 54.5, 75.6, 66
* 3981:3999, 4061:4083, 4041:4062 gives -0.01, 72.5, 73.6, 73.3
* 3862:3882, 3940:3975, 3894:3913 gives -0.11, 57.5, 46.2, 53.3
